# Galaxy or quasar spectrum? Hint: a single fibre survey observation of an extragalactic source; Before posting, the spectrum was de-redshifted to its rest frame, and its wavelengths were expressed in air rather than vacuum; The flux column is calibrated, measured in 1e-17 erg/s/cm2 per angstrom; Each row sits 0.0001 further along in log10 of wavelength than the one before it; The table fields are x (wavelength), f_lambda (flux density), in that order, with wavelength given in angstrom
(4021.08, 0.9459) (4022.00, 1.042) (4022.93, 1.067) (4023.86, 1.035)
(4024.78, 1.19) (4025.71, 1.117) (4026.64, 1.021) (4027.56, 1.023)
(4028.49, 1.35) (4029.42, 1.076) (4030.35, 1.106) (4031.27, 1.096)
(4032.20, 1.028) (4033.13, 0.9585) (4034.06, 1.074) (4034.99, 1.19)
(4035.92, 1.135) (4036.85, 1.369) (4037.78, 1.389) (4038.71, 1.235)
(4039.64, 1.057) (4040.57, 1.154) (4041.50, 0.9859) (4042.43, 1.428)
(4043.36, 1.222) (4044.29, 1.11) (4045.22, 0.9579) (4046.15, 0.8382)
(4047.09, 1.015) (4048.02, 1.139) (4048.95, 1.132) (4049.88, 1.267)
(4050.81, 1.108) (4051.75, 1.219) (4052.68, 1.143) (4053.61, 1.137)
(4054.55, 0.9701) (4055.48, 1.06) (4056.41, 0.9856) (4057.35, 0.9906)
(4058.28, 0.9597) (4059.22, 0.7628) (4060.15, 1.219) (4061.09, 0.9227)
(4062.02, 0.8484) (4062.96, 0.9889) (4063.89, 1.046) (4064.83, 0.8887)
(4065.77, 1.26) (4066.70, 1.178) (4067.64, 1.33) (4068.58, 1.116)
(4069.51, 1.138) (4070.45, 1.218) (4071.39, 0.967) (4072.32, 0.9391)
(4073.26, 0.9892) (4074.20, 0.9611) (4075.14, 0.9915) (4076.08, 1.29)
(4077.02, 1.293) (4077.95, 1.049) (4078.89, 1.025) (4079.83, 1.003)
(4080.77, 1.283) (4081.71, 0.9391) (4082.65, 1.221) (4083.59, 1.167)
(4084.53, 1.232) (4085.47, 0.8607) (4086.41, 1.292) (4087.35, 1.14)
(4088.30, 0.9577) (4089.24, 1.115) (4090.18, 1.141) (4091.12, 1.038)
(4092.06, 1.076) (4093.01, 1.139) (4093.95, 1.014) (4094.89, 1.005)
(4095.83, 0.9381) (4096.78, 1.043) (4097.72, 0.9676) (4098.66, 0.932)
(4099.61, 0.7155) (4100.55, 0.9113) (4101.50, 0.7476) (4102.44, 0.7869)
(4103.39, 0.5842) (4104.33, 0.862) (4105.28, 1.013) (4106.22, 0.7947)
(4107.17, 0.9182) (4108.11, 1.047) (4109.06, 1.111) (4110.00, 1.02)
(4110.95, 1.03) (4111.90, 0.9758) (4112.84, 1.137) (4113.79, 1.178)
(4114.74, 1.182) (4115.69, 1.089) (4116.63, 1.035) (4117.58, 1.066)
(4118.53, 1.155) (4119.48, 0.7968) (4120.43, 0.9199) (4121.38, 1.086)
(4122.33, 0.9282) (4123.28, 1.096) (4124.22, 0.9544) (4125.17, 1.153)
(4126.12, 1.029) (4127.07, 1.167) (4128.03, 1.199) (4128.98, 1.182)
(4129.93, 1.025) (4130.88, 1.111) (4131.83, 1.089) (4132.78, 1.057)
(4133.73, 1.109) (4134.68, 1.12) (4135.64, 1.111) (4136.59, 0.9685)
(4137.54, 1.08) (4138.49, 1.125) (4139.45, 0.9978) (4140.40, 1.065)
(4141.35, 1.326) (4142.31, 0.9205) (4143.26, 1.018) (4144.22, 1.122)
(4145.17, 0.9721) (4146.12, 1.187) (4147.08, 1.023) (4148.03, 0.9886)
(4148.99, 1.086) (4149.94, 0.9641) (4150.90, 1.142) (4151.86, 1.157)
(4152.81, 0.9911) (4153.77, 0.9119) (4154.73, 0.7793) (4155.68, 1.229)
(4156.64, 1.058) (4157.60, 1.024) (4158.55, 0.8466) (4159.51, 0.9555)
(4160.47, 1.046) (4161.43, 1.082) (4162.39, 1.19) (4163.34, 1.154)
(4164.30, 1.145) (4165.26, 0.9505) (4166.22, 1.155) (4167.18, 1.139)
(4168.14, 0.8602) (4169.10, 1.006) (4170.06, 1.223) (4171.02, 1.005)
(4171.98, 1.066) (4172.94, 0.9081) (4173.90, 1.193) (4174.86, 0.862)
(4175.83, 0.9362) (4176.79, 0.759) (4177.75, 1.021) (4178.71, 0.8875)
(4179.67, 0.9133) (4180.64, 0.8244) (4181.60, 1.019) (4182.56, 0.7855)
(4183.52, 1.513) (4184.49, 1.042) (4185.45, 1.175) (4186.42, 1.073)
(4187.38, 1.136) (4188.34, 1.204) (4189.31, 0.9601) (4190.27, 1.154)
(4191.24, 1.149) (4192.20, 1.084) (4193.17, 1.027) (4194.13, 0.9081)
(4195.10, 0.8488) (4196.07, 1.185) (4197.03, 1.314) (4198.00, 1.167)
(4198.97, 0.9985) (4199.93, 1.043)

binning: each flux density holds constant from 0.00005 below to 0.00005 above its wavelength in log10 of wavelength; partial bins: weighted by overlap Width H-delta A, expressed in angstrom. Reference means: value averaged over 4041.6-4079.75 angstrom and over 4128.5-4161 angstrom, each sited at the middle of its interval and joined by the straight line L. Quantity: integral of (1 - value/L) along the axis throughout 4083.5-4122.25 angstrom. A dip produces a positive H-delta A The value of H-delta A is 2.2 angstrom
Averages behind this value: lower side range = 1.08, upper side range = 1.05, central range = 1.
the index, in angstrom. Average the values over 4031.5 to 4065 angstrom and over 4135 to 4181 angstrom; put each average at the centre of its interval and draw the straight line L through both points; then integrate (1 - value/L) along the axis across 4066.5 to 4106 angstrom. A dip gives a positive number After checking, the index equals 1.1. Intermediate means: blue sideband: 1.08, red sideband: 1.03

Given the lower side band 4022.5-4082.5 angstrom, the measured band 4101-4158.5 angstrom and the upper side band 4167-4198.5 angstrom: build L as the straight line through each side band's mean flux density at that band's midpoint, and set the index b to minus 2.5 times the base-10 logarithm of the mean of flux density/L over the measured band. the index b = 0.03 mag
